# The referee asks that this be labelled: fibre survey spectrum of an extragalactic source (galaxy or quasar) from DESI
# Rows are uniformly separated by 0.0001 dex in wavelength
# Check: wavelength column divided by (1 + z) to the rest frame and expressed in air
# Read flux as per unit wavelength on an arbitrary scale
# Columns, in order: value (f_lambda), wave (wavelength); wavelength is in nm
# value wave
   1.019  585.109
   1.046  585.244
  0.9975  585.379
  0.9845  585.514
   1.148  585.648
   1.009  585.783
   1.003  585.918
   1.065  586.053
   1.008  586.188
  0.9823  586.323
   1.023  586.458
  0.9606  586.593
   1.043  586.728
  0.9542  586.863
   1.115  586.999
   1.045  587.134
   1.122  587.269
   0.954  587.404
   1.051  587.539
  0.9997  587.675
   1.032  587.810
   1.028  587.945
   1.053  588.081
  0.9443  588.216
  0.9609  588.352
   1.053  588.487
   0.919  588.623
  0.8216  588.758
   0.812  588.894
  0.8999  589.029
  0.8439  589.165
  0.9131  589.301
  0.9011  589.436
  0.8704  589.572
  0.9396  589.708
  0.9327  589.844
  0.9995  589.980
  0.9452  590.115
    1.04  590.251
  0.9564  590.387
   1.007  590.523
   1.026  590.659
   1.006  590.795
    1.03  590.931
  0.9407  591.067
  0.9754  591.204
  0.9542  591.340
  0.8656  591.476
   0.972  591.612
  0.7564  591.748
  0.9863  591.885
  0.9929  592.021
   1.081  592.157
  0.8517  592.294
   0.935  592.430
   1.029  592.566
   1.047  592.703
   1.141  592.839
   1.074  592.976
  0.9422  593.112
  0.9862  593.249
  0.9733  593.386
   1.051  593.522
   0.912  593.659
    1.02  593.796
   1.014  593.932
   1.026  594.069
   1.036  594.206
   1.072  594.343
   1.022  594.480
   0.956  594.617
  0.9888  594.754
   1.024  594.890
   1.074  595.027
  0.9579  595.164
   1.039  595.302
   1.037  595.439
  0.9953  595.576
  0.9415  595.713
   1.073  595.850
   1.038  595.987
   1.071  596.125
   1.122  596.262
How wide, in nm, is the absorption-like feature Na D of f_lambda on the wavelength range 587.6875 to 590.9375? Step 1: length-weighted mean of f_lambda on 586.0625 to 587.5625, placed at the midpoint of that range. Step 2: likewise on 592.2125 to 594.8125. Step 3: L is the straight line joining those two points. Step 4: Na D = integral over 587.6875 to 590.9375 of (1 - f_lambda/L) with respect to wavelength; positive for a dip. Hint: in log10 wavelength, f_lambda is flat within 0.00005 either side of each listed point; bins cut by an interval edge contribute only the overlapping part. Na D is 0.198 nm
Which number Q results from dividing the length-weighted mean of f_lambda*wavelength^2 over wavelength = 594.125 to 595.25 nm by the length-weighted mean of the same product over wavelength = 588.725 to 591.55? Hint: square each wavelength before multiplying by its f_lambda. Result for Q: 1.10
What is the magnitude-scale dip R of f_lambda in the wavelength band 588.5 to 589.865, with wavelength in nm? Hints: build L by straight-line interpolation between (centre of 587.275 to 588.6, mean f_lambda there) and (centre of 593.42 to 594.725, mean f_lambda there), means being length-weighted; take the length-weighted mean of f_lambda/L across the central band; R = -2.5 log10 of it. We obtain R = 0.14 mag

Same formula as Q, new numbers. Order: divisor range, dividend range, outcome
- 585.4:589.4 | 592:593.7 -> 1.03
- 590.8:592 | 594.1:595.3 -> 1.09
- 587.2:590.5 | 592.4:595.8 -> 1.08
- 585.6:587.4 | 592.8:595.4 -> 1.01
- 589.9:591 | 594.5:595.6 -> 1.02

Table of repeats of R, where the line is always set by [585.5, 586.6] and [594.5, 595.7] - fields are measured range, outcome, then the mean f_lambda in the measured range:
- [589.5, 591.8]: 0.067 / 0.955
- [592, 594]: 0.008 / 1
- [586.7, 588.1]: -0.013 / 1.03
